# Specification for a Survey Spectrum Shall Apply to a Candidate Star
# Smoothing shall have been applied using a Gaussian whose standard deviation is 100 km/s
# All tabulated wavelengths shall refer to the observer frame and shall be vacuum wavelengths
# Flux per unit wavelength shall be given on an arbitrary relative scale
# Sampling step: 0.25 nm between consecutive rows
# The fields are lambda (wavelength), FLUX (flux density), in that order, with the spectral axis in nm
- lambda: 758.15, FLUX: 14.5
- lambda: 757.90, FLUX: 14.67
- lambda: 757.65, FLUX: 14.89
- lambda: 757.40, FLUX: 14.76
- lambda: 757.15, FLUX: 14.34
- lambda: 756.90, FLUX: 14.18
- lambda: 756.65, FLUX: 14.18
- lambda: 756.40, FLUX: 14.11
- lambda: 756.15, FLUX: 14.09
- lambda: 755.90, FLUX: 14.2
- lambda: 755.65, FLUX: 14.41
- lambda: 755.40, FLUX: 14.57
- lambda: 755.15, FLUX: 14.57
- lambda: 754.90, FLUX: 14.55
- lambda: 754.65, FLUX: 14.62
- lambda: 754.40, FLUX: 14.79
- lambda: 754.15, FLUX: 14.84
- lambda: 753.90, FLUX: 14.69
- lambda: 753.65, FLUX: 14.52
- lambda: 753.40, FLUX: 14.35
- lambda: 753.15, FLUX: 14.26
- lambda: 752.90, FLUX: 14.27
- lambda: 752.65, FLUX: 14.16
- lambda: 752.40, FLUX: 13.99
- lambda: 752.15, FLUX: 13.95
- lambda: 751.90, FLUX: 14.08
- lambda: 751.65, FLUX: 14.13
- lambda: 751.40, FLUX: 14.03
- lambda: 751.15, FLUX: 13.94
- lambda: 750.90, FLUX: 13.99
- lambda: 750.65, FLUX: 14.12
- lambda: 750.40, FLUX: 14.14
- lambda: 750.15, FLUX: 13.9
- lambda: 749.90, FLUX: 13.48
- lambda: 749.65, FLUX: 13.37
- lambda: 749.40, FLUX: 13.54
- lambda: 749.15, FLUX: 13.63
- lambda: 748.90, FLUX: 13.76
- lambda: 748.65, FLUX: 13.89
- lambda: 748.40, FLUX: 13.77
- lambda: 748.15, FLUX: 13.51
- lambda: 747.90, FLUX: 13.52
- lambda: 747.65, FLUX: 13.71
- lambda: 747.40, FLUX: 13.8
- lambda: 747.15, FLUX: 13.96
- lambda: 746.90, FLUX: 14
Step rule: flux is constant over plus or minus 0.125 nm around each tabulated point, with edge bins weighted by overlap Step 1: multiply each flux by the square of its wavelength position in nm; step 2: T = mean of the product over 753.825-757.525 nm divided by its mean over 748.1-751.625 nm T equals 1.06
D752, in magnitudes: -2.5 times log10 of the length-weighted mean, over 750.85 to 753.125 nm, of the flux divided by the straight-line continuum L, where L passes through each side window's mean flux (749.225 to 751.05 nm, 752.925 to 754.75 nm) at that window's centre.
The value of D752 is 0.01 mag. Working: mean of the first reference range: 13.8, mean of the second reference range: 14.6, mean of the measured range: 14.1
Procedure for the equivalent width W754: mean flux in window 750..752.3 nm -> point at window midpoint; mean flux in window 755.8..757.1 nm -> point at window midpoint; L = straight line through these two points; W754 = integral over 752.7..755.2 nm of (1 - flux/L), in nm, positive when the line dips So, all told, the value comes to -0.08 nm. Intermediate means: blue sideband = 14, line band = 14.5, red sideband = 14.2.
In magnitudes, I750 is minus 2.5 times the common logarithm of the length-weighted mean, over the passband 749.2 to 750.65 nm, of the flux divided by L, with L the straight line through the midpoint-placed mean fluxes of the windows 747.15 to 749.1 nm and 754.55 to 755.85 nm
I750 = 0.016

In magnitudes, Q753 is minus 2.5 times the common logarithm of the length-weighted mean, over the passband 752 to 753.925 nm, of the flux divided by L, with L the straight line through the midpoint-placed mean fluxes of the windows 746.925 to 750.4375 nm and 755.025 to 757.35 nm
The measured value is -0.02 mag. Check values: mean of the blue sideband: 13.7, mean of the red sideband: 14.3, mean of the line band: 14.2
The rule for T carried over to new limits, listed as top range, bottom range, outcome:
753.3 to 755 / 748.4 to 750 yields 1.09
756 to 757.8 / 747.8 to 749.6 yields 1.08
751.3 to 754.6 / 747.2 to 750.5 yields 1.06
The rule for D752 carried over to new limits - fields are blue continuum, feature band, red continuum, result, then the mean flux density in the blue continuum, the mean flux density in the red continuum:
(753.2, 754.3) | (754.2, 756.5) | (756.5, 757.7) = 0.00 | 14.6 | 14.4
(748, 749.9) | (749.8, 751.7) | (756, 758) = -0.01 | 13.6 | 14.4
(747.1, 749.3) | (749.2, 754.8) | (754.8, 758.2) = -0.01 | 13.7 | 14.4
